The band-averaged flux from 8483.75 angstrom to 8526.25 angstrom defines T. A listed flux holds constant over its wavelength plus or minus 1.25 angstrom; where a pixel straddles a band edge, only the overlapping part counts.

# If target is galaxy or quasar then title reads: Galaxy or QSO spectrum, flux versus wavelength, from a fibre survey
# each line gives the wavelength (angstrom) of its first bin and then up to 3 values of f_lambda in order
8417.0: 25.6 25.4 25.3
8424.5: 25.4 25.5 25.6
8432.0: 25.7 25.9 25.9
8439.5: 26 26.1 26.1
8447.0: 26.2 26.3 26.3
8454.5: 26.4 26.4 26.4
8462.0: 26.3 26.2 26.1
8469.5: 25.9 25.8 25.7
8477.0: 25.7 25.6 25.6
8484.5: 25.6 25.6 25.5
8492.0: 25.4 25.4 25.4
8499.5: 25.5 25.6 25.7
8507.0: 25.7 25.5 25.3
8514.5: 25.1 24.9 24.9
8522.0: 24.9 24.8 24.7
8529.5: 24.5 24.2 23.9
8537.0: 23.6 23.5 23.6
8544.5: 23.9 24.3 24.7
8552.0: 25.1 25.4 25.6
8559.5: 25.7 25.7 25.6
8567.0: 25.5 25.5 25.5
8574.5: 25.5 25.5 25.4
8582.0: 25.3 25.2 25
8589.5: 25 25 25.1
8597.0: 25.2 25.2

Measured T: 25.3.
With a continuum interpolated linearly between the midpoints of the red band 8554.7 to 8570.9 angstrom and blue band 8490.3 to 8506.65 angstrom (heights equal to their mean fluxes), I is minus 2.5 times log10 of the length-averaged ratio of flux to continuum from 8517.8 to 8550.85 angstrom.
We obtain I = 0.06 mag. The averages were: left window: 25.5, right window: 25.6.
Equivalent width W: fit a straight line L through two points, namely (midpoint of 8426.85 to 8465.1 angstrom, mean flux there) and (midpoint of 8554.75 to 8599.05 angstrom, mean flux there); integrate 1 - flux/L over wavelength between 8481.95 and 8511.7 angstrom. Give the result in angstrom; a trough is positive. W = 0.3 angstrom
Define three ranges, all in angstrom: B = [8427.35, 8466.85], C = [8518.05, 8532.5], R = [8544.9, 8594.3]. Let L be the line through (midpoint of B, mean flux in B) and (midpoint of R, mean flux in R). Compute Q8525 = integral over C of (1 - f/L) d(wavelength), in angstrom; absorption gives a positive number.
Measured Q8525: 0.5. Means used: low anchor 26.1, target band 24.7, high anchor 25.3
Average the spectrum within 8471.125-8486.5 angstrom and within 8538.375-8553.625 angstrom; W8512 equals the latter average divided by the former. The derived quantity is 0.9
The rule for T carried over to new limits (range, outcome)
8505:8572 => 24.9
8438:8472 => 26.2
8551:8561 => 25.5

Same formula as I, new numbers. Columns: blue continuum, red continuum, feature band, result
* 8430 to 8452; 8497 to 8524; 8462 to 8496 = 0.00 mag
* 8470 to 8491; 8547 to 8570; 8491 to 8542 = 0.03 mag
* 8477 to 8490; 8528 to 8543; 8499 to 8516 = -0.03 mag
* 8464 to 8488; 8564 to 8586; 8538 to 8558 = 0.05 mag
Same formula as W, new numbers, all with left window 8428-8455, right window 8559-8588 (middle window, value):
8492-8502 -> 0.1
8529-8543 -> 1.0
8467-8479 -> 0.0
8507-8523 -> 0.3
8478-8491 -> 0.1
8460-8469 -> -0.1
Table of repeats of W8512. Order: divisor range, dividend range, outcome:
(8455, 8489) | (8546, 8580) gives 0.98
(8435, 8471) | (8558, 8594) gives 0.97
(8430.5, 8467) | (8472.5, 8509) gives 0.98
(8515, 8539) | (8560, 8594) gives 1.04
